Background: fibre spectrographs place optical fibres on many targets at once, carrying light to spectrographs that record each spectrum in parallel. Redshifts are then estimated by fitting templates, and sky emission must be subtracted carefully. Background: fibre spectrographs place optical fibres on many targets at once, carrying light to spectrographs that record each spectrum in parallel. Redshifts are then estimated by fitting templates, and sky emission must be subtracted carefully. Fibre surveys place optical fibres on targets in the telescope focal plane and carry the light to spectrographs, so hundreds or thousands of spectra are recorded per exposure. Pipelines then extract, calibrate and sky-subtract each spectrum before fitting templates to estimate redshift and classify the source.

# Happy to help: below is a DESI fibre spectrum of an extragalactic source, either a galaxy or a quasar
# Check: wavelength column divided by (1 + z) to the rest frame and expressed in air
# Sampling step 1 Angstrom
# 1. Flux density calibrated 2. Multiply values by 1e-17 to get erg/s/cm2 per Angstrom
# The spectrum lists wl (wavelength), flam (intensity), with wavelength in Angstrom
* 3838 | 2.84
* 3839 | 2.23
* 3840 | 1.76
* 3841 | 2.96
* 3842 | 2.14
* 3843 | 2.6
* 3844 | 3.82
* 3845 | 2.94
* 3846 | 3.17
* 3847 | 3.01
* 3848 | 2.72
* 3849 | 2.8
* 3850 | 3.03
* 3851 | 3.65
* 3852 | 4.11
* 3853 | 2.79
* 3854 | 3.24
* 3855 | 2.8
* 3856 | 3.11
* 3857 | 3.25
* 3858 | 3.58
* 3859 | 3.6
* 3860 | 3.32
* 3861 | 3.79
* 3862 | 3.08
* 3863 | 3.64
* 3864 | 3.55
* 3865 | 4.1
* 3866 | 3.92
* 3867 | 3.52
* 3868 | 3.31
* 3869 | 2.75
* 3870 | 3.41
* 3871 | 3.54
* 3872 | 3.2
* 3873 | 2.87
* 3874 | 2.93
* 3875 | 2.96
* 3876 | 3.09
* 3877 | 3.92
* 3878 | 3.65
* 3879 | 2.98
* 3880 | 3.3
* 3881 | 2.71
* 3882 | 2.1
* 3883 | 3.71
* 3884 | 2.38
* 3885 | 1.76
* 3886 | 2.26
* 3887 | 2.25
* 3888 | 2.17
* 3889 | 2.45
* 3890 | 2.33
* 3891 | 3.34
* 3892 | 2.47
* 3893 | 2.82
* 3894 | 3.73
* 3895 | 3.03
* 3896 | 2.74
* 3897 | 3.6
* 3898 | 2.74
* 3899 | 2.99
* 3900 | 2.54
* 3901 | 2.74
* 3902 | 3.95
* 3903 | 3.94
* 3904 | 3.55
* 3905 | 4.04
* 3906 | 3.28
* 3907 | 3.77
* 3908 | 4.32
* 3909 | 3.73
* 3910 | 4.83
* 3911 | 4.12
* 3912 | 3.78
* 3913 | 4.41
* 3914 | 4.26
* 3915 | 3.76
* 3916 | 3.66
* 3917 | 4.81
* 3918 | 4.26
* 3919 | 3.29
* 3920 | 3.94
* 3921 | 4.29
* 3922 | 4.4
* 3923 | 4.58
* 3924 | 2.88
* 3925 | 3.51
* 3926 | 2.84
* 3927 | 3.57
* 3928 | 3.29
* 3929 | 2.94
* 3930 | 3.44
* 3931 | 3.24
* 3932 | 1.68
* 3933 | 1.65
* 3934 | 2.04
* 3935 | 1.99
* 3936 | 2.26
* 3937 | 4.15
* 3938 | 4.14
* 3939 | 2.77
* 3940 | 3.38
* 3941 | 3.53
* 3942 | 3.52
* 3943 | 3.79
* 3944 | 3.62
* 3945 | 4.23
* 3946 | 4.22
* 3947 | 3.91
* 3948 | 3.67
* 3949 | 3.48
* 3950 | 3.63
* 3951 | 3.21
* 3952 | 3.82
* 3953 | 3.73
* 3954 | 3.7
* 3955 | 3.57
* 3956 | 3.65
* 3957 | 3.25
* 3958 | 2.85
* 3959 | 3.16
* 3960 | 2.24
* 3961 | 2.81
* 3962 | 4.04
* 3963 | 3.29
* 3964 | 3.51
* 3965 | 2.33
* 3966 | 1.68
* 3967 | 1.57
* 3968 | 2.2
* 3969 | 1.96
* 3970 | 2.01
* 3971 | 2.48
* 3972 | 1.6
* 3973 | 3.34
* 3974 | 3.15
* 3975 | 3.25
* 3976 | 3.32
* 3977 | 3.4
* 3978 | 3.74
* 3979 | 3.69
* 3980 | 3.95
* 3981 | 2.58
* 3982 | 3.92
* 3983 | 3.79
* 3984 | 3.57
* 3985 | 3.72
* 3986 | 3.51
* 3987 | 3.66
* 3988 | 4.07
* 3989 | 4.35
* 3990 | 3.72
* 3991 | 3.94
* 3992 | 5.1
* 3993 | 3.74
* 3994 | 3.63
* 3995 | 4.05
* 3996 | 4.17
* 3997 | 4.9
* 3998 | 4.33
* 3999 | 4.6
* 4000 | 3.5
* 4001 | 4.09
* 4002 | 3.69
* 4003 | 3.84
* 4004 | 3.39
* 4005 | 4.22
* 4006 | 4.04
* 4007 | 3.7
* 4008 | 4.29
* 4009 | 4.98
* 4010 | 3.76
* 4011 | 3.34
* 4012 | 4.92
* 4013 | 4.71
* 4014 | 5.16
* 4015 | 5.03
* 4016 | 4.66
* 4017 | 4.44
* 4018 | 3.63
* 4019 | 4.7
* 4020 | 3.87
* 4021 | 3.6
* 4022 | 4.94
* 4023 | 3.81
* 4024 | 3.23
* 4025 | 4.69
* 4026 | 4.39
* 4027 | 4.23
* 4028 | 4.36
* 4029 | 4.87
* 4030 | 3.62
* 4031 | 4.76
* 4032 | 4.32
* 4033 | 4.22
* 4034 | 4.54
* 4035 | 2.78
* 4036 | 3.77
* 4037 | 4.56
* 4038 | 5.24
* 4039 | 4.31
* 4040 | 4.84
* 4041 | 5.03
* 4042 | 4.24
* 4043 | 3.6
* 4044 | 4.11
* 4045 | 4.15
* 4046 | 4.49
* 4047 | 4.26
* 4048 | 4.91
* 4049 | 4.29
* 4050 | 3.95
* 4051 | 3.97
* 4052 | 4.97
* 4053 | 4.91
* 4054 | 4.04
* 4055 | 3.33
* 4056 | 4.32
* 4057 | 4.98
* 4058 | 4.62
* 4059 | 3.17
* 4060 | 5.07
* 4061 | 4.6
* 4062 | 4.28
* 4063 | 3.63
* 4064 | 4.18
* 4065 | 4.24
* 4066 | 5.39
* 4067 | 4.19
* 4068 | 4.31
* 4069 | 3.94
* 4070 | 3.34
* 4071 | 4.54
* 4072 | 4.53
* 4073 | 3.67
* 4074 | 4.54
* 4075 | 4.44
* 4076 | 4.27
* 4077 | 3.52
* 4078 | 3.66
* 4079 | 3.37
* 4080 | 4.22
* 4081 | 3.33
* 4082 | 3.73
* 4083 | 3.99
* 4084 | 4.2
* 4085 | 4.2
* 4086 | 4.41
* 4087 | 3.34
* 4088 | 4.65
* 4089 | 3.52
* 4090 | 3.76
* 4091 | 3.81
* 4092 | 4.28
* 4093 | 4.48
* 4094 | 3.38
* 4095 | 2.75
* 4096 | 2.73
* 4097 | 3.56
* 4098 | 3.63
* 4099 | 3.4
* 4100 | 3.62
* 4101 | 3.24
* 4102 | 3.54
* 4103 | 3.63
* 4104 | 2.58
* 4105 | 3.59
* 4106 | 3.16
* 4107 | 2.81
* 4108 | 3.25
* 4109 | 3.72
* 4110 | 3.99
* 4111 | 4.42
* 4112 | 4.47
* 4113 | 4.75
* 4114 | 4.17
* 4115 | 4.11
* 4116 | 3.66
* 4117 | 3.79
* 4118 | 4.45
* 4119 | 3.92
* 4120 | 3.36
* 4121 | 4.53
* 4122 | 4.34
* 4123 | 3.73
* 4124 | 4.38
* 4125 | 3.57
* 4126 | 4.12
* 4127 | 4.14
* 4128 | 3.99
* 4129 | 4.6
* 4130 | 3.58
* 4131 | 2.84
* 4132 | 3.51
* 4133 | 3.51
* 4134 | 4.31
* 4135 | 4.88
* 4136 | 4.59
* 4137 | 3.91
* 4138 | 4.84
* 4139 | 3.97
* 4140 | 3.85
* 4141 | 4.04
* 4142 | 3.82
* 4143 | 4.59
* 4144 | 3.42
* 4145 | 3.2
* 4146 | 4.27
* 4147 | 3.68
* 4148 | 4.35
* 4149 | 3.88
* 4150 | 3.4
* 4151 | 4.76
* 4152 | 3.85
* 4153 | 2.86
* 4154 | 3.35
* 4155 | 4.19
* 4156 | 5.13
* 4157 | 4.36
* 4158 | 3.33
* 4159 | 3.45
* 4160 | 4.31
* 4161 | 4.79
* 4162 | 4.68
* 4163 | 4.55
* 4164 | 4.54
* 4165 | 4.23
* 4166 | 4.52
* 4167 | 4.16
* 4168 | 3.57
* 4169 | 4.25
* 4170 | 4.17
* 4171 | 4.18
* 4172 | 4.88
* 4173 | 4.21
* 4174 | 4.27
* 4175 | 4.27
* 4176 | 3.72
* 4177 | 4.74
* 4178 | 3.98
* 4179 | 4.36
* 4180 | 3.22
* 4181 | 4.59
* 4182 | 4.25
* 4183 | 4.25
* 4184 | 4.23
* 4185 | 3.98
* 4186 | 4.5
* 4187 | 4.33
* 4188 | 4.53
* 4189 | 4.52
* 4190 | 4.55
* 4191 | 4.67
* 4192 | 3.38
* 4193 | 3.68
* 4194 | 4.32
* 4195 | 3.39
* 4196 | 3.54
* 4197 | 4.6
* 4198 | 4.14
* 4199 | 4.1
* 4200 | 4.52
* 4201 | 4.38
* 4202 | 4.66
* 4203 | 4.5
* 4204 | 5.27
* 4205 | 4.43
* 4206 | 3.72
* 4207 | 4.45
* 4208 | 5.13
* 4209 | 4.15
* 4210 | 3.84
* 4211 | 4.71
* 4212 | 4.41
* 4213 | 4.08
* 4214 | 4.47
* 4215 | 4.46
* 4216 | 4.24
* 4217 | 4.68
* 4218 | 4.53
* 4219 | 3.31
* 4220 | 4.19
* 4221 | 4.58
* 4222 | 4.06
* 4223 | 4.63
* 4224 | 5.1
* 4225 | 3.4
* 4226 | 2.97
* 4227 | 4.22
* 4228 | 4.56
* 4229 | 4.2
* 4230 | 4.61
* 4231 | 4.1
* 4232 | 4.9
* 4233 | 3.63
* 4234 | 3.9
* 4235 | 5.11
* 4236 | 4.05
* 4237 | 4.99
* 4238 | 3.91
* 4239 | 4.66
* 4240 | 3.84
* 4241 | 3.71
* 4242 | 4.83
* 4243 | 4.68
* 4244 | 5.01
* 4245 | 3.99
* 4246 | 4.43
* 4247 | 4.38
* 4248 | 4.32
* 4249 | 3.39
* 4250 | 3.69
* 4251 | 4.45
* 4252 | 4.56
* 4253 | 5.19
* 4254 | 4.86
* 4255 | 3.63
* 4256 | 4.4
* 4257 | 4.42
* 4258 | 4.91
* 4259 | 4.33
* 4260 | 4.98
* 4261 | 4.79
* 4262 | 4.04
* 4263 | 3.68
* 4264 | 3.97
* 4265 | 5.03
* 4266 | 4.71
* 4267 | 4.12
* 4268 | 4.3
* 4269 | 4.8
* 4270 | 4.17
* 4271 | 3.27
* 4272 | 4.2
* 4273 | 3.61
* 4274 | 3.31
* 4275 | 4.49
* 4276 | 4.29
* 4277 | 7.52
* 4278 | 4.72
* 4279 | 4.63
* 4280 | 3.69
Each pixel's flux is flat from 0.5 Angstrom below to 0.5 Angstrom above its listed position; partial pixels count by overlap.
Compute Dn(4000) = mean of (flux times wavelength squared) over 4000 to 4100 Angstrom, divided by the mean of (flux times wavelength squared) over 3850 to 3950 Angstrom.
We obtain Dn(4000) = 1.33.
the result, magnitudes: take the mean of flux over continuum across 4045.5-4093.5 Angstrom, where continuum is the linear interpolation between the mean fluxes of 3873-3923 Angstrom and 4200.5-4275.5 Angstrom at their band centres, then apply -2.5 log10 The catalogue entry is -0.09 mag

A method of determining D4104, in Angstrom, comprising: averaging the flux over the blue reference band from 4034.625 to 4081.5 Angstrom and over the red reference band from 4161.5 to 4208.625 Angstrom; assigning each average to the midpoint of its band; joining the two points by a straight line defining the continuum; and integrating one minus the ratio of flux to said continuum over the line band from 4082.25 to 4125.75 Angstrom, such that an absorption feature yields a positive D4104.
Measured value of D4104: 4.6 Angstrom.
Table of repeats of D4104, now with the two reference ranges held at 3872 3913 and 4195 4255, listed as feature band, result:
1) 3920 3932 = -0.8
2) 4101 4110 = 1.3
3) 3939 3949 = -1.1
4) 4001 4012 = -1.3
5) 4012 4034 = -4.6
